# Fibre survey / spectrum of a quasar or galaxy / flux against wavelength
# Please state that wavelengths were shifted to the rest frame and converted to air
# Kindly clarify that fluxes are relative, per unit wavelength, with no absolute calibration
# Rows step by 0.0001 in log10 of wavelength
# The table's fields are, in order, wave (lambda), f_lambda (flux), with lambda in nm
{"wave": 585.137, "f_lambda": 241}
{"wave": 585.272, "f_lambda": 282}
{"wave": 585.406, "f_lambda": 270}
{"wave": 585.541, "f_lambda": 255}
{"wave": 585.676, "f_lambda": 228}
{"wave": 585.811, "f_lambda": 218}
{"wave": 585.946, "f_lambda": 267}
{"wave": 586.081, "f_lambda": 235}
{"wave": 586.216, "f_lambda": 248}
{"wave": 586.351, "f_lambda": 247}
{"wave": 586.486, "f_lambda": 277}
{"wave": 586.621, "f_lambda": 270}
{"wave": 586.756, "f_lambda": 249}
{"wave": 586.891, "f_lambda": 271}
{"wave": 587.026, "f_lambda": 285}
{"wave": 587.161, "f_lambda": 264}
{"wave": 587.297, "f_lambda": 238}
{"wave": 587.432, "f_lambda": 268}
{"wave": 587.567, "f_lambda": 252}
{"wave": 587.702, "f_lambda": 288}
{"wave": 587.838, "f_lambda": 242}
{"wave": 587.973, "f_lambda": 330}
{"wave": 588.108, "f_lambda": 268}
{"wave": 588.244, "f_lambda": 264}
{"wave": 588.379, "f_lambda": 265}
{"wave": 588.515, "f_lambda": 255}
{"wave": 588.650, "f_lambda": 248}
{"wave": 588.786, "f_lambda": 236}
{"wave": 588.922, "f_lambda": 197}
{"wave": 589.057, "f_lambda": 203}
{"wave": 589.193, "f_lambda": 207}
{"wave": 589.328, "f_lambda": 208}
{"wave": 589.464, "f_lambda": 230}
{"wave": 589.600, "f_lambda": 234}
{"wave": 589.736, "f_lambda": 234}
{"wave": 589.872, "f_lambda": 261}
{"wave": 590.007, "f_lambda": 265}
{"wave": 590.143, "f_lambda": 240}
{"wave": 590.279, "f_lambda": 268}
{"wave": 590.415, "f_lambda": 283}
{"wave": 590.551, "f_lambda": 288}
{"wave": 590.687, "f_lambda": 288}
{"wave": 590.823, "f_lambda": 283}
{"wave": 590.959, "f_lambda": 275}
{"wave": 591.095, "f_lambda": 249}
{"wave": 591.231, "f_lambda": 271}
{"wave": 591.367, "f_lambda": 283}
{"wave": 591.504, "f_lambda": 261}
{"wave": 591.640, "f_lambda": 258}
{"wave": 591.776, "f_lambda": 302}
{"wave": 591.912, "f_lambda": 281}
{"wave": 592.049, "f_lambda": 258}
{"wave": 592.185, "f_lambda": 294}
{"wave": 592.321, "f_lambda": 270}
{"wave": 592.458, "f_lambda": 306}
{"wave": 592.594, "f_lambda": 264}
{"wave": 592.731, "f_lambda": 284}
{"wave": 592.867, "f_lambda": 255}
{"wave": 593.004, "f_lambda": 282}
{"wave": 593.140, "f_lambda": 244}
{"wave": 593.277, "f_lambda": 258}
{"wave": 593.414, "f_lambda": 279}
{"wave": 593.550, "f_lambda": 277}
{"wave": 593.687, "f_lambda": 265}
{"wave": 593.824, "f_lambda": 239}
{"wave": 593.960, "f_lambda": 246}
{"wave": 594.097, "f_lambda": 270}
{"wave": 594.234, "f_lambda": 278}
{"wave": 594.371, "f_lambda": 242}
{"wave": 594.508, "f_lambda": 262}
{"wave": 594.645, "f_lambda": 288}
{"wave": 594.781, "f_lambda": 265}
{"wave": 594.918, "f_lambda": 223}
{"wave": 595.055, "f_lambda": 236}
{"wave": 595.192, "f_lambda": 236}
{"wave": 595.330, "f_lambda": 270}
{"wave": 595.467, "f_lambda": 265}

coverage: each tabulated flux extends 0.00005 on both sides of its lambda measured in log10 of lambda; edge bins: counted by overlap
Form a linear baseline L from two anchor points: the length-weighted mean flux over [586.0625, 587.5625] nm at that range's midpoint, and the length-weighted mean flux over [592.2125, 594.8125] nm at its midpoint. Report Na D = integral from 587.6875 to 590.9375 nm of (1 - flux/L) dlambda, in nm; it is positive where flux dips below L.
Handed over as 0.12 nm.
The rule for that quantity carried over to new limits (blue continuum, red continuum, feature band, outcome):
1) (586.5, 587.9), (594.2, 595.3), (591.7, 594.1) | -0.14 nm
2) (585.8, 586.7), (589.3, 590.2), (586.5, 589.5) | -0.06 nm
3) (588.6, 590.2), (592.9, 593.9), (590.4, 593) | -0.29 nm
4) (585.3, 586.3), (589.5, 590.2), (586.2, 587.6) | -0.08 nm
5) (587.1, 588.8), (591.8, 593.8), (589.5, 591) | 0.02 nm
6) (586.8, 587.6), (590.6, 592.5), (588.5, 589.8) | 0.22 nm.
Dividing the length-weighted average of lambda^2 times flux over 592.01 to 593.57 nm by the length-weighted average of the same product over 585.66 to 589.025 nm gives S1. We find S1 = 1.1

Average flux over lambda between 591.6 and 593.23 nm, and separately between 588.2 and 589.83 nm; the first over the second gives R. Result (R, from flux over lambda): 1.2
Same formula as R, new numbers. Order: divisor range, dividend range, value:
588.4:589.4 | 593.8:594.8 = 1.17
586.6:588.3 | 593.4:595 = 0.97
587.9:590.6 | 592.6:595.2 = 1.04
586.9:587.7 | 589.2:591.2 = 0.97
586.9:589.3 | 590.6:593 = 1.09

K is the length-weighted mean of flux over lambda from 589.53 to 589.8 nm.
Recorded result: 234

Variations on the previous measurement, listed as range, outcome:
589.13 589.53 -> 215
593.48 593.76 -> 271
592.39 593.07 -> 278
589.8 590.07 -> 263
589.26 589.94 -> 234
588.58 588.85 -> 242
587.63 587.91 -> 266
